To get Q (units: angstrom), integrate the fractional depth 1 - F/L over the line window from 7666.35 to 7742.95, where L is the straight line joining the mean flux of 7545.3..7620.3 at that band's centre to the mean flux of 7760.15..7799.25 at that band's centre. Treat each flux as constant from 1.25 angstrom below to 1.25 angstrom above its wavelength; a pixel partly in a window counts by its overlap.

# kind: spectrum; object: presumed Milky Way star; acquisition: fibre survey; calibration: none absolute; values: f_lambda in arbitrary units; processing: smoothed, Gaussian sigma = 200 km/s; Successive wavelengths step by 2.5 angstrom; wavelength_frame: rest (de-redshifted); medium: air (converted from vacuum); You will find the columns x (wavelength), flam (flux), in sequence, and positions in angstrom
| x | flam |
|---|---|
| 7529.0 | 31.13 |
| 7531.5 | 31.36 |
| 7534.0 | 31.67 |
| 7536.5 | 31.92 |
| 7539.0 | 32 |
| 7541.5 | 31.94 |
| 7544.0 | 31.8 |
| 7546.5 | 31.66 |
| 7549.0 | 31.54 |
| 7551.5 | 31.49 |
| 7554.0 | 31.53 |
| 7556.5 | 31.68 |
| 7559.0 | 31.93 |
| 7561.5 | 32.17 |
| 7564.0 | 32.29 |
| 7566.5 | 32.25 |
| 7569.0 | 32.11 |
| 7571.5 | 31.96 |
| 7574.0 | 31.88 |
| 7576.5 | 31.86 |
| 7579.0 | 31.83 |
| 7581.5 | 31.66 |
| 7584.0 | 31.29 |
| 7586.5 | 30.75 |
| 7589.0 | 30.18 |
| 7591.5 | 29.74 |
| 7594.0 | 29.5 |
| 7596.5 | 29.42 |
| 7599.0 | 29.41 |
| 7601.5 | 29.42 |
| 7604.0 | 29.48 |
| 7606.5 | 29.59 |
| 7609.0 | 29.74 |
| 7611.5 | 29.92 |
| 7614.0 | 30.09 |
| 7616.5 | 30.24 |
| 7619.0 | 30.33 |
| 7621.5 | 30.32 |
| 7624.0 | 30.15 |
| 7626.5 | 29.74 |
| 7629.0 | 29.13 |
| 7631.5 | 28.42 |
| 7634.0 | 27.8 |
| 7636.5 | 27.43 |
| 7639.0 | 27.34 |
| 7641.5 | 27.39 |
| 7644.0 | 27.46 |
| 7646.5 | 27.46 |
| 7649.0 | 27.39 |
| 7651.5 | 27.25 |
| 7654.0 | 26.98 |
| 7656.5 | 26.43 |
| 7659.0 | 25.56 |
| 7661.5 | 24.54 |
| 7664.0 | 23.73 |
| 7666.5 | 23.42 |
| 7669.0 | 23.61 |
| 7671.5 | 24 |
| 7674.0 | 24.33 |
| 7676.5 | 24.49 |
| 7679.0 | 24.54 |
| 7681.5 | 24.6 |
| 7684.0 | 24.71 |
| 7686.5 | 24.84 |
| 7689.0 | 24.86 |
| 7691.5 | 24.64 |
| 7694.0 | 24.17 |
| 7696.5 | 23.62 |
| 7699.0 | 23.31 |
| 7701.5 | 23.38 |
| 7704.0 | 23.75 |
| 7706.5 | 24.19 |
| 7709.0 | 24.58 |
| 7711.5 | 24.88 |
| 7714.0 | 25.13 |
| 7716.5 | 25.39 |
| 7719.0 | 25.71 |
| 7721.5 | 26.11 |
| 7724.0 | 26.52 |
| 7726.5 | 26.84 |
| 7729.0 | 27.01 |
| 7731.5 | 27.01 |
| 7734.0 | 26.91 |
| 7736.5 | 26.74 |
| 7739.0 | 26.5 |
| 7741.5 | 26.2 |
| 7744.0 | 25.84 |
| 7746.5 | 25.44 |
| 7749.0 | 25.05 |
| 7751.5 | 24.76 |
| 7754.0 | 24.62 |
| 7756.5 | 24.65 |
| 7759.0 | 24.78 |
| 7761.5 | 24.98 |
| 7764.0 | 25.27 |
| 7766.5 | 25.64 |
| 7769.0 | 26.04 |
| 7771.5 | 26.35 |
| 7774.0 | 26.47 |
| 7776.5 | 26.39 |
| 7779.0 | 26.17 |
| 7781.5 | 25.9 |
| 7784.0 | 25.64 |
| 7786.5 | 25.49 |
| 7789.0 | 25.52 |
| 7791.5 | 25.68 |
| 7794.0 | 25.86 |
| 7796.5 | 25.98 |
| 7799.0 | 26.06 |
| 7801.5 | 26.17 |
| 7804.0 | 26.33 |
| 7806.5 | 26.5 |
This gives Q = 7.4 angstrom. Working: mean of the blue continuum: 30.9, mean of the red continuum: 25.8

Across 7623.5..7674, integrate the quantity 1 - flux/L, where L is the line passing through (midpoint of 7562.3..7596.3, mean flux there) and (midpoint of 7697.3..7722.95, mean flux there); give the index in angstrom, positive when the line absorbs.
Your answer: 2.1 angstrom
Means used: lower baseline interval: 31.3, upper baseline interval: 24.6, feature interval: 26.7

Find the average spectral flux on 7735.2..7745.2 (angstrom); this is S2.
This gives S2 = 26.3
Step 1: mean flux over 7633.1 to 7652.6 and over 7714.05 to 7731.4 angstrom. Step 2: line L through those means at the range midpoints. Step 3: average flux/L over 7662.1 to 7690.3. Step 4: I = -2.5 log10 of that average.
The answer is 0.11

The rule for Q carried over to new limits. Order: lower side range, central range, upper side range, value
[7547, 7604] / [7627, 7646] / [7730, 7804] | 1.0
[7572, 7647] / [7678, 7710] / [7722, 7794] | 3.8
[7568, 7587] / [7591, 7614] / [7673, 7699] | 0.3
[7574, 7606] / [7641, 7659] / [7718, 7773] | 1.0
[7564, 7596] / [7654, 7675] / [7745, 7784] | 2.9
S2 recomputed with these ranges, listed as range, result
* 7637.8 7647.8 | 27.4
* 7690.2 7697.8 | 24.1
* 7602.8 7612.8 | 29.7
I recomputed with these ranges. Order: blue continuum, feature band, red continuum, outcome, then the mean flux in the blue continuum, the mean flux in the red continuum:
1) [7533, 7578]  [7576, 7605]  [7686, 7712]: -0.01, 31.9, 24.2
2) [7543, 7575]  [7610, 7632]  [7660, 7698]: -0.07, 31.9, 24.3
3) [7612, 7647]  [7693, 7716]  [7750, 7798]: 0.13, 28.9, 25.6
